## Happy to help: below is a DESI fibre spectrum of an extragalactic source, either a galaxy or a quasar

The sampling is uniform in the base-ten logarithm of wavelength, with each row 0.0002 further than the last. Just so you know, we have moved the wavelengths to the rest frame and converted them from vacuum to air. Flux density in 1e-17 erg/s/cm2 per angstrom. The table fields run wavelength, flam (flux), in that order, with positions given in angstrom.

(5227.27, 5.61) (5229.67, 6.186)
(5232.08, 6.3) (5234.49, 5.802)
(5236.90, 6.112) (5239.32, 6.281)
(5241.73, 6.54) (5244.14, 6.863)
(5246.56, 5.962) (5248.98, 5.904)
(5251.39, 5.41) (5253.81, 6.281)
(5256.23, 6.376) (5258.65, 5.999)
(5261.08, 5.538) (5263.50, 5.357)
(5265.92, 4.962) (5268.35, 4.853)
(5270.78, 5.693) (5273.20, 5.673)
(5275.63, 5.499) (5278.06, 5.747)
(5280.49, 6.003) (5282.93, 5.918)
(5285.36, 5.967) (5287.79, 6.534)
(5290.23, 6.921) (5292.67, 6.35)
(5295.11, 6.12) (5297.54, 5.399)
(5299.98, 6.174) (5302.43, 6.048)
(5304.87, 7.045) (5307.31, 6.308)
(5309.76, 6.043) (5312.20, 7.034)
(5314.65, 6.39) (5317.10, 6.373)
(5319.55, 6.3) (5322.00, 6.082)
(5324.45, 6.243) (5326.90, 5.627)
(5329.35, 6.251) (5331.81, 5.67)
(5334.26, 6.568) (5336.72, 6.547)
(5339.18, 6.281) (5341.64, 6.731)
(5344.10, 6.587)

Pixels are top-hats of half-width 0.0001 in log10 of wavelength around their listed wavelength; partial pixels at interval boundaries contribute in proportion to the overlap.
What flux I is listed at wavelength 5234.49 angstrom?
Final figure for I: 5.802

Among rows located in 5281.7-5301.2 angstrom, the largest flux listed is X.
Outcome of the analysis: 6.921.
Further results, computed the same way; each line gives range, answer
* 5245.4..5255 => 6.281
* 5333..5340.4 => 6.568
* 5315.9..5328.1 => 6.373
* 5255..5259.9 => 6.376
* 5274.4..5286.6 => 6.003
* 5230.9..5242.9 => 6.54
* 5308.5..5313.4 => 7.034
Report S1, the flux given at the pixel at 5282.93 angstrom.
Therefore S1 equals 5.918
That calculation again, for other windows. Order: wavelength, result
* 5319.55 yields 6.3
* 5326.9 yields 5.627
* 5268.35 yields 4.853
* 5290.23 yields 6.921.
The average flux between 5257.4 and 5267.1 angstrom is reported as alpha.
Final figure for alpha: 5.47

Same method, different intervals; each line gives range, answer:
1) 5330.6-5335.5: 6.13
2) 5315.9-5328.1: 6.13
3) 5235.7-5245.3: 6.45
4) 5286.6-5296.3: 6.48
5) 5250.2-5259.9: 6.01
